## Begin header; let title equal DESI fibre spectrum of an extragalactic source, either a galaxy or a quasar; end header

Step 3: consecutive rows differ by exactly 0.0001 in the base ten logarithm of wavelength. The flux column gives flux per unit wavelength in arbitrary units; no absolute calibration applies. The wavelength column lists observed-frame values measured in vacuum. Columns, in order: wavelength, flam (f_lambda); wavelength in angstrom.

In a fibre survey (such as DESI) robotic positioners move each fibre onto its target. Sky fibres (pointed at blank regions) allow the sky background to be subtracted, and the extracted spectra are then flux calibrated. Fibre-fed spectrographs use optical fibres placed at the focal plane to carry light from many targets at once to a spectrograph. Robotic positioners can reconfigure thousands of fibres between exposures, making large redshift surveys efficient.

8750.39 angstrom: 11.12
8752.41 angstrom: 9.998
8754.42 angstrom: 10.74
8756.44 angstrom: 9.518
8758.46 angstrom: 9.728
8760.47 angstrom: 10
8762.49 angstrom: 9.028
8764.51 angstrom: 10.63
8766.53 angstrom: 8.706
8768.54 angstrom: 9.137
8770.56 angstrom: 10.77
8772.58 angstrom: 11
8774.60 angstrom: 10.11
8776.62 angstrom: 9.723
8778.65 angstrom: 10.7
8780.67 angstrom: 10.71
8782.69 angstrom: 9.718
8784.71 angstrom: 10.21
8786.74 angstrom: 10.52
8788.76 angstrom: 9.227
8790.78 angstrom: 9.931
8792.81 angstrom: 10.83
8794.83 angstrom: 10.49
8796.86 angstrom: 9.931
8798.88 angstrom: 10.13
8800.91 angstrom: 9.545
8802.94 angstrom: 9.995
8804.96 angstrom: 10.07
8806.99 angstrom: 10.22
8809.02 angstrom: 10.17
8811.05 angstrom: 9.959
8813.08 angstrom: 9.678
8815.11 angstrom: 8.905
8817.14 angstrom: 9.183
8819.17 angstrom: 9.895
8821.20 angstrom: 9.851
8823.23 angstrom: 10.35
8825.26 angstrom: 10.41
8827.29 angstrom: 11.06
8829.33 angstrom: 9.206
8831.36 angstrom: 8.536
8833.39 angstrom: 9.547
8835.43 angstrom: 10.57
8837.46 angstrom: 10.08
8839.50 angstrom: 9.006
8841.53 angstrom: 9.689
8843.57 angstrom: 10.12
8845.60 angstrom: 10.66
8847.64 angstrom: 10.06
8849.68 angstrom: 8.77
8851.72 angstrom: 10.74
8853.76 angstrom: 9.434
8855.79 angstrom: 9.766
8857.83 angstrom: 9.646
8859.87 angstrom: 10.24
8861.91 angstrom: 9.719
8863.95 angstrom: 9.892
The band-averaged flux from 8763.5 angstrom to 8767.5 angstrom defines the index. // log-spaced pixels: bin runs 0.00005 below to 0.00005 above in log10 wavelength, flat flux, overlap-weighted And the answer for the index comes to 9.67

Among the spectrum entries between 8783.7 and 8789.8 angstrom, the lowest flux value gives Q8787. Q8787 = 9.227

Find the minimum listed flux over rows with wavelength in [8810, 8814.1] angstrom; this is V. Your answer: 9.678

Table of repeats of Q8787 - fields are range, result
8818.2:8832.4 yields 8.536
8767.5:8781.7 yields 9.137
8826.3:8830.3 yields 9.206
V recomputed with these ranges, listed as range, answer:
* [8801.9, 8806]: 9.995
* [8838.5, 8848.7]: 9.006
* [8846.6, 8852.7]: 8.77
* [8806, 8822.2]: 8.905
